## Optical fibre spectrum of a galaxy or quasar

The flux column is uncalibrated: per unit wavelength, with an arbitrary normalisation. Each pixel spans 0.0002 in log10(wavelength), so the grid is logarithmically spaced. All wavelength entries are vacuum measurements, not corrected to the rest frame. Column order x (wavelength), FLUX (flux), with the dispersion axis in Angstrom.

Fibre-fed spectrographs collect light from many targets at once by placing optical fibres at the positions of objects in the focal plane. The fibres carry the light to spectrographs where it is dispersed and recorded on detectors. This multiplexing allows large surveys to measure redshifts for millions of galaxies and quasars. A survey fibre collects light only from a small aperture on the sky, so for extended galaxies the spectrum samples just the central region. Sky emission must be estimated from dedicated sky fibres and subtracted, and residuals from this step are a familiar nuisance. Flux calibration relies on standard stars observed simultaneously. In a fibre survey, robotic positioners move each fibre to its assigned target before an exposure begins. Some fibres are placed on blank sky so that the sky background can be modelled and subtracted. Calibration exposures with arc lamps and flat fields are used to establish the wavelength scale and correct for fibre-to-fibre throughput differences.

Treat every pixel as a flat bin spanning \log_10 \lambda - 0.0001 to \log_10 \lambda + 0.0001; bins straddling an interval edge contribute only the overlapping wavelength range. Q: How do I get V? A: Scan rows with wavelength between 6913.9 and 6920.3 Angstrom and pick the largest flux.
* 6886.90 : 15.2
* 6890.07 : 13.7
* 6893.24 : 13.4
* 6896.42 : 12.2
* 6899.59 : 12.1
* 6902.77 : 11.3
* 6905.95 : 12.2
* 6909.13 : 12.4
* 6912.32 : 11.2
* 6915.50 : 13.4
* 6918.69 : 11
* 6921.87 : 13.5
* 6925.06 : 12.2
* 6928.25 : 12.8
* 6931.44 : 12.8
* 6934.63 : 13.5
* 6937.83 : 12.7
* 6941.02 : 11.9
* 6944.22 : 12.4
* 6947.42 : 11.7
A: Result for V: 13.4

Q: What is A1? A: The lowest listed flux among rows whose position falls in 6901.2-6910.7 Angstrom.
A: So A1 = 11.3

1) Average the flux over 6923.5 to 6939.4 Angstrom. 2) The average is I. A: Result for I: 12.8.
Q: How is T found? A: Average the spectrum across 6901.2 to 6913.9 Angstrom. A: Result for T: 11.8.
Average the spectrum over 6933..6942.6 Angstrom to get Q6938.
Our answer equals 12.7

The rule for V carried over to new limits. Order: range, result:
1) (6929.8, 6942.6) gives 13.5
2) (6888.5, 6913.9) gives 13.7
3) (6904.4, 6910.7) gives 12.4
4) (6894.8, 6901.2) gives 12.2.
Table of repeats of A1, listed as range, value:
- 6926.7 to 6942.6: 11.9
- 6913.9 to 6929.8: 11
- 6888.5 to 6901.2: 12.1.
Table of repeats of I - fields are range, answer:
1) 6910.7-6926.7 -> 12.3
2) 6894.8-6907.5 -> 12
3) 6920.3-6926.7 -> 12.8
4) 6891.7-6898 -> 12.8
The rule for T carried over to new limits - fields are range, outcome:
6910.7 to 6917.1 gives 12.3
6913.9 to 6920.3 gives 12.2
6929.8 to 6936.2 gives 13.2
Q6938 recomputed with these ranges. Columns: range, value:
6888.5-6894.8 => 13.6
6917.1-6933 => 12.5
